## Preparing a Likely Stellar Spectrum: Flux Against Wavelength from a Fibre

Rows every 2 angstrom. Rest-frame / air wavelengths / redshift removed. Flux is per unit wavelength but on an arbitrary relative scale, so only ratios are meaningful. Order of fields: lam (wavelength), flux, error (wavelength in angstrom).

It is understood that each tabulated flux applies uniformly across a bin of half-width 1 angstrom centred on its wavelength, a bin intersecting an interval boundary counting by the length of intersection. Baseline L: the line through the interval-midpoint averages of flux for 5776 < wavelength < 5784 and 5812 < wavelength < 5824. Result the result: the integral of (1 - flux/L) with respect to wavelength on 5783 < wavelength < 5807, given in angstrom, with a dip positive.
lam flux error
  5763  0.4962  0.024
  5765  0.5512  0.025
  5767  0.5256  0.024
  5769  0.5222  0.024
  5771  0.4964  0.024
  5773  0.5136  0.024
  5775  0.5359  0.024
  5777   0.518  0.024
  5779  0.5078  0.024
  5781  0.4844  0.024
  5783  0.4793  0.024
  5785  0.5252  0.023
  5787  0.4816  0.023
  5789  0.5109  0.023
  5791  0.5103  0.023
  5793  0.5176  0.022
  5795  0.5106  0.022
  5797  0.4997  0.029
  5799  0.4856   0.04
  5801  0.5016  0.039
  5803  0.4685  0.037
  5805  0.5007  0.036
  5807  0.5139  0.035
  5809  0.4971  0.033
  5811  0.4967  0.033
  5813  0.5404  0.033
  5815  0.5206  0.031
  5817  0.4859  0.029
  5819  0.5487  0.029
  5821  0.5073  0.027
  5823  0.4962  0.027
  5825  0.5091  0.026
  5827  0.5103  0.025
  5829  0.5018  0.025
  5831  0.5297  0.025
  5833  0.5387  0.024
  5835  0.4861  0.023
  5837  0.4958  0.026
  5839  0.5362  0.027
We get 0.20 angstrom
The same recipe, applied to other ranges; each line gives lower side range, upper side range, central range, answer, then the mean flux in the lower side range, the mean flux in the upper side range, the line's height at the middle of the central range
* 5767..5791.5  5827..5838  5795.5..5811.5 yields 0.4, 0.508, 0.51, 0.509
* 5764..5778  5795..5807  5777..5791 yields 0.3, 0.523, 0.495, 0.511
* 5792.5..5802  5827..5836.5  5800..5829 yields 0.0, 0.502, 0.513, 0.507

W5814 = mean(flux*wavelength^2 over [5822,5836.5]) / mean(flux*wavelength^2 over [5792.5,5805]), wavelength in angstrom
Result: 1.0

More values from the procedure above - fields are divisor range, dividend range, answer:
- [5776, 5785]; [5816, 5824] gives 1.03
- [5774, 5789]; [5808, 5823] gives 1.03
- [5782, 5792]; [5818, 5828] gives 1.04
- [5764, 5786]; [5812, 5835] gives 1.02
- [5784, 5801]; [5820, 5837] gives 1.02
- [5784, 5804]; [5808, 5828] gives 1.03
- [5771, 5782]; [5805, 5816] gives 1.02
